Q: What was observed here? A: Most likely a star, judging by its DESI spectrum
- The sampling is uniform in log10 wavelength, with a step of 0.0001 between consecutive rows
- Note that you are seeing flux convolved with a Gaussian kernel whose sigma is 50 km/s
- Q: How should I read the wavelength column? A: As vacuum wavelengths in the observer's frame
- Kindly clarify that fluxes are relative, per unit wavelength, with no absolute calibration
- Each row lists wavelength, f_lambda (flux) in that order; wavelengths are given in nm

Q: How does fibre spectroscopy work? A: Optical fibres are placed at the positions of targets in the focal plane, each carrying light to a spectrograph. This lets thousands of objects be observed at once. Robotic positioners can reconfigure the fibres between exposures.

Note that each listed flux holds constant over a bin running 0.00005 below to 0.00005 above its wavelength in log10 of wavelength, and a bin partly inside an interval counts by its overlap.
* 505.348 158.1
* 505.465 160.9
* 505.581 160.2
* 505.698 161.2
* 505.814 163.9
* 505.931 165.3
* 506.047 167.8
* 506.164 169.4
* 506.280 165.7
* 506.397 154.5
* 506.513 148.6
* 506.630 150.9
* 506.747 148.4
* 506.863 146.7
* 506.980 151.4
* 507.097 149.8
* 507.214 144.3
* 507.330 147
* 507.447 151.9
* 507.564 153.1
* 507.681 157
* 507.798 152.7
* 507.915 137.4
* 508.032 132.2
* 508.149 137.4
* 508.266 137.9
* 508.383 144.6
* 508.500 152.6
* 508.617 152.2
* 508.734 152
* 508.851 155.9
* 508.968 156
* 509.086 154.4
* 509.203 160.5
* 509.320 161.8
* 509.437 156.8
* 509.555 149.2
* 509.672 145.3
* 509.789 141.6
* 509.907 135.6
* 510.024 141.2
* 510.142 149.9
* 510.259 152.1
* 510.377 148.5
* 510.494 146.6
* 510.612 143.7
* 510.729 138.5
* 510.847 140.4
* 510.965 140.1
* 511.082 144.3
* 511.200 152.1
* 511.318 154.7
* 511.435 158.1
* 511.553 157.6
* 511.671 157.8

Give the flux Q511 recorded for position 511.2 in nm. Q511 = 152.1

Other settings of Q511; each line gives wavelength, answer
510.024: 141.2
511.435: 158.1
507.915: 137.4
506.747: 148.4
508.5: 152.6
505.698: 161.2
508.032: 132.2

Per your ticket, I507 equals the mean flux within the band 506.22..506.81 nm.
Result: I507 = 154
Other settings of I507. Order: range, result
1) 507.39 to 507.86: 153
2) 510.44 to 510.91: 142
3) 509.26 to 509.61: 156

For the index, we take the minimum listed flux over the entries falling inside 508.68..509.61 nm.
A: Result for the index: 149.2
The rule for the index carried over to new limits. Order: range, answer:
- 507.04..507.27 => 144.3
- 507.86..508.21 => 132.2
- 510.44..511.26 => 138.5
